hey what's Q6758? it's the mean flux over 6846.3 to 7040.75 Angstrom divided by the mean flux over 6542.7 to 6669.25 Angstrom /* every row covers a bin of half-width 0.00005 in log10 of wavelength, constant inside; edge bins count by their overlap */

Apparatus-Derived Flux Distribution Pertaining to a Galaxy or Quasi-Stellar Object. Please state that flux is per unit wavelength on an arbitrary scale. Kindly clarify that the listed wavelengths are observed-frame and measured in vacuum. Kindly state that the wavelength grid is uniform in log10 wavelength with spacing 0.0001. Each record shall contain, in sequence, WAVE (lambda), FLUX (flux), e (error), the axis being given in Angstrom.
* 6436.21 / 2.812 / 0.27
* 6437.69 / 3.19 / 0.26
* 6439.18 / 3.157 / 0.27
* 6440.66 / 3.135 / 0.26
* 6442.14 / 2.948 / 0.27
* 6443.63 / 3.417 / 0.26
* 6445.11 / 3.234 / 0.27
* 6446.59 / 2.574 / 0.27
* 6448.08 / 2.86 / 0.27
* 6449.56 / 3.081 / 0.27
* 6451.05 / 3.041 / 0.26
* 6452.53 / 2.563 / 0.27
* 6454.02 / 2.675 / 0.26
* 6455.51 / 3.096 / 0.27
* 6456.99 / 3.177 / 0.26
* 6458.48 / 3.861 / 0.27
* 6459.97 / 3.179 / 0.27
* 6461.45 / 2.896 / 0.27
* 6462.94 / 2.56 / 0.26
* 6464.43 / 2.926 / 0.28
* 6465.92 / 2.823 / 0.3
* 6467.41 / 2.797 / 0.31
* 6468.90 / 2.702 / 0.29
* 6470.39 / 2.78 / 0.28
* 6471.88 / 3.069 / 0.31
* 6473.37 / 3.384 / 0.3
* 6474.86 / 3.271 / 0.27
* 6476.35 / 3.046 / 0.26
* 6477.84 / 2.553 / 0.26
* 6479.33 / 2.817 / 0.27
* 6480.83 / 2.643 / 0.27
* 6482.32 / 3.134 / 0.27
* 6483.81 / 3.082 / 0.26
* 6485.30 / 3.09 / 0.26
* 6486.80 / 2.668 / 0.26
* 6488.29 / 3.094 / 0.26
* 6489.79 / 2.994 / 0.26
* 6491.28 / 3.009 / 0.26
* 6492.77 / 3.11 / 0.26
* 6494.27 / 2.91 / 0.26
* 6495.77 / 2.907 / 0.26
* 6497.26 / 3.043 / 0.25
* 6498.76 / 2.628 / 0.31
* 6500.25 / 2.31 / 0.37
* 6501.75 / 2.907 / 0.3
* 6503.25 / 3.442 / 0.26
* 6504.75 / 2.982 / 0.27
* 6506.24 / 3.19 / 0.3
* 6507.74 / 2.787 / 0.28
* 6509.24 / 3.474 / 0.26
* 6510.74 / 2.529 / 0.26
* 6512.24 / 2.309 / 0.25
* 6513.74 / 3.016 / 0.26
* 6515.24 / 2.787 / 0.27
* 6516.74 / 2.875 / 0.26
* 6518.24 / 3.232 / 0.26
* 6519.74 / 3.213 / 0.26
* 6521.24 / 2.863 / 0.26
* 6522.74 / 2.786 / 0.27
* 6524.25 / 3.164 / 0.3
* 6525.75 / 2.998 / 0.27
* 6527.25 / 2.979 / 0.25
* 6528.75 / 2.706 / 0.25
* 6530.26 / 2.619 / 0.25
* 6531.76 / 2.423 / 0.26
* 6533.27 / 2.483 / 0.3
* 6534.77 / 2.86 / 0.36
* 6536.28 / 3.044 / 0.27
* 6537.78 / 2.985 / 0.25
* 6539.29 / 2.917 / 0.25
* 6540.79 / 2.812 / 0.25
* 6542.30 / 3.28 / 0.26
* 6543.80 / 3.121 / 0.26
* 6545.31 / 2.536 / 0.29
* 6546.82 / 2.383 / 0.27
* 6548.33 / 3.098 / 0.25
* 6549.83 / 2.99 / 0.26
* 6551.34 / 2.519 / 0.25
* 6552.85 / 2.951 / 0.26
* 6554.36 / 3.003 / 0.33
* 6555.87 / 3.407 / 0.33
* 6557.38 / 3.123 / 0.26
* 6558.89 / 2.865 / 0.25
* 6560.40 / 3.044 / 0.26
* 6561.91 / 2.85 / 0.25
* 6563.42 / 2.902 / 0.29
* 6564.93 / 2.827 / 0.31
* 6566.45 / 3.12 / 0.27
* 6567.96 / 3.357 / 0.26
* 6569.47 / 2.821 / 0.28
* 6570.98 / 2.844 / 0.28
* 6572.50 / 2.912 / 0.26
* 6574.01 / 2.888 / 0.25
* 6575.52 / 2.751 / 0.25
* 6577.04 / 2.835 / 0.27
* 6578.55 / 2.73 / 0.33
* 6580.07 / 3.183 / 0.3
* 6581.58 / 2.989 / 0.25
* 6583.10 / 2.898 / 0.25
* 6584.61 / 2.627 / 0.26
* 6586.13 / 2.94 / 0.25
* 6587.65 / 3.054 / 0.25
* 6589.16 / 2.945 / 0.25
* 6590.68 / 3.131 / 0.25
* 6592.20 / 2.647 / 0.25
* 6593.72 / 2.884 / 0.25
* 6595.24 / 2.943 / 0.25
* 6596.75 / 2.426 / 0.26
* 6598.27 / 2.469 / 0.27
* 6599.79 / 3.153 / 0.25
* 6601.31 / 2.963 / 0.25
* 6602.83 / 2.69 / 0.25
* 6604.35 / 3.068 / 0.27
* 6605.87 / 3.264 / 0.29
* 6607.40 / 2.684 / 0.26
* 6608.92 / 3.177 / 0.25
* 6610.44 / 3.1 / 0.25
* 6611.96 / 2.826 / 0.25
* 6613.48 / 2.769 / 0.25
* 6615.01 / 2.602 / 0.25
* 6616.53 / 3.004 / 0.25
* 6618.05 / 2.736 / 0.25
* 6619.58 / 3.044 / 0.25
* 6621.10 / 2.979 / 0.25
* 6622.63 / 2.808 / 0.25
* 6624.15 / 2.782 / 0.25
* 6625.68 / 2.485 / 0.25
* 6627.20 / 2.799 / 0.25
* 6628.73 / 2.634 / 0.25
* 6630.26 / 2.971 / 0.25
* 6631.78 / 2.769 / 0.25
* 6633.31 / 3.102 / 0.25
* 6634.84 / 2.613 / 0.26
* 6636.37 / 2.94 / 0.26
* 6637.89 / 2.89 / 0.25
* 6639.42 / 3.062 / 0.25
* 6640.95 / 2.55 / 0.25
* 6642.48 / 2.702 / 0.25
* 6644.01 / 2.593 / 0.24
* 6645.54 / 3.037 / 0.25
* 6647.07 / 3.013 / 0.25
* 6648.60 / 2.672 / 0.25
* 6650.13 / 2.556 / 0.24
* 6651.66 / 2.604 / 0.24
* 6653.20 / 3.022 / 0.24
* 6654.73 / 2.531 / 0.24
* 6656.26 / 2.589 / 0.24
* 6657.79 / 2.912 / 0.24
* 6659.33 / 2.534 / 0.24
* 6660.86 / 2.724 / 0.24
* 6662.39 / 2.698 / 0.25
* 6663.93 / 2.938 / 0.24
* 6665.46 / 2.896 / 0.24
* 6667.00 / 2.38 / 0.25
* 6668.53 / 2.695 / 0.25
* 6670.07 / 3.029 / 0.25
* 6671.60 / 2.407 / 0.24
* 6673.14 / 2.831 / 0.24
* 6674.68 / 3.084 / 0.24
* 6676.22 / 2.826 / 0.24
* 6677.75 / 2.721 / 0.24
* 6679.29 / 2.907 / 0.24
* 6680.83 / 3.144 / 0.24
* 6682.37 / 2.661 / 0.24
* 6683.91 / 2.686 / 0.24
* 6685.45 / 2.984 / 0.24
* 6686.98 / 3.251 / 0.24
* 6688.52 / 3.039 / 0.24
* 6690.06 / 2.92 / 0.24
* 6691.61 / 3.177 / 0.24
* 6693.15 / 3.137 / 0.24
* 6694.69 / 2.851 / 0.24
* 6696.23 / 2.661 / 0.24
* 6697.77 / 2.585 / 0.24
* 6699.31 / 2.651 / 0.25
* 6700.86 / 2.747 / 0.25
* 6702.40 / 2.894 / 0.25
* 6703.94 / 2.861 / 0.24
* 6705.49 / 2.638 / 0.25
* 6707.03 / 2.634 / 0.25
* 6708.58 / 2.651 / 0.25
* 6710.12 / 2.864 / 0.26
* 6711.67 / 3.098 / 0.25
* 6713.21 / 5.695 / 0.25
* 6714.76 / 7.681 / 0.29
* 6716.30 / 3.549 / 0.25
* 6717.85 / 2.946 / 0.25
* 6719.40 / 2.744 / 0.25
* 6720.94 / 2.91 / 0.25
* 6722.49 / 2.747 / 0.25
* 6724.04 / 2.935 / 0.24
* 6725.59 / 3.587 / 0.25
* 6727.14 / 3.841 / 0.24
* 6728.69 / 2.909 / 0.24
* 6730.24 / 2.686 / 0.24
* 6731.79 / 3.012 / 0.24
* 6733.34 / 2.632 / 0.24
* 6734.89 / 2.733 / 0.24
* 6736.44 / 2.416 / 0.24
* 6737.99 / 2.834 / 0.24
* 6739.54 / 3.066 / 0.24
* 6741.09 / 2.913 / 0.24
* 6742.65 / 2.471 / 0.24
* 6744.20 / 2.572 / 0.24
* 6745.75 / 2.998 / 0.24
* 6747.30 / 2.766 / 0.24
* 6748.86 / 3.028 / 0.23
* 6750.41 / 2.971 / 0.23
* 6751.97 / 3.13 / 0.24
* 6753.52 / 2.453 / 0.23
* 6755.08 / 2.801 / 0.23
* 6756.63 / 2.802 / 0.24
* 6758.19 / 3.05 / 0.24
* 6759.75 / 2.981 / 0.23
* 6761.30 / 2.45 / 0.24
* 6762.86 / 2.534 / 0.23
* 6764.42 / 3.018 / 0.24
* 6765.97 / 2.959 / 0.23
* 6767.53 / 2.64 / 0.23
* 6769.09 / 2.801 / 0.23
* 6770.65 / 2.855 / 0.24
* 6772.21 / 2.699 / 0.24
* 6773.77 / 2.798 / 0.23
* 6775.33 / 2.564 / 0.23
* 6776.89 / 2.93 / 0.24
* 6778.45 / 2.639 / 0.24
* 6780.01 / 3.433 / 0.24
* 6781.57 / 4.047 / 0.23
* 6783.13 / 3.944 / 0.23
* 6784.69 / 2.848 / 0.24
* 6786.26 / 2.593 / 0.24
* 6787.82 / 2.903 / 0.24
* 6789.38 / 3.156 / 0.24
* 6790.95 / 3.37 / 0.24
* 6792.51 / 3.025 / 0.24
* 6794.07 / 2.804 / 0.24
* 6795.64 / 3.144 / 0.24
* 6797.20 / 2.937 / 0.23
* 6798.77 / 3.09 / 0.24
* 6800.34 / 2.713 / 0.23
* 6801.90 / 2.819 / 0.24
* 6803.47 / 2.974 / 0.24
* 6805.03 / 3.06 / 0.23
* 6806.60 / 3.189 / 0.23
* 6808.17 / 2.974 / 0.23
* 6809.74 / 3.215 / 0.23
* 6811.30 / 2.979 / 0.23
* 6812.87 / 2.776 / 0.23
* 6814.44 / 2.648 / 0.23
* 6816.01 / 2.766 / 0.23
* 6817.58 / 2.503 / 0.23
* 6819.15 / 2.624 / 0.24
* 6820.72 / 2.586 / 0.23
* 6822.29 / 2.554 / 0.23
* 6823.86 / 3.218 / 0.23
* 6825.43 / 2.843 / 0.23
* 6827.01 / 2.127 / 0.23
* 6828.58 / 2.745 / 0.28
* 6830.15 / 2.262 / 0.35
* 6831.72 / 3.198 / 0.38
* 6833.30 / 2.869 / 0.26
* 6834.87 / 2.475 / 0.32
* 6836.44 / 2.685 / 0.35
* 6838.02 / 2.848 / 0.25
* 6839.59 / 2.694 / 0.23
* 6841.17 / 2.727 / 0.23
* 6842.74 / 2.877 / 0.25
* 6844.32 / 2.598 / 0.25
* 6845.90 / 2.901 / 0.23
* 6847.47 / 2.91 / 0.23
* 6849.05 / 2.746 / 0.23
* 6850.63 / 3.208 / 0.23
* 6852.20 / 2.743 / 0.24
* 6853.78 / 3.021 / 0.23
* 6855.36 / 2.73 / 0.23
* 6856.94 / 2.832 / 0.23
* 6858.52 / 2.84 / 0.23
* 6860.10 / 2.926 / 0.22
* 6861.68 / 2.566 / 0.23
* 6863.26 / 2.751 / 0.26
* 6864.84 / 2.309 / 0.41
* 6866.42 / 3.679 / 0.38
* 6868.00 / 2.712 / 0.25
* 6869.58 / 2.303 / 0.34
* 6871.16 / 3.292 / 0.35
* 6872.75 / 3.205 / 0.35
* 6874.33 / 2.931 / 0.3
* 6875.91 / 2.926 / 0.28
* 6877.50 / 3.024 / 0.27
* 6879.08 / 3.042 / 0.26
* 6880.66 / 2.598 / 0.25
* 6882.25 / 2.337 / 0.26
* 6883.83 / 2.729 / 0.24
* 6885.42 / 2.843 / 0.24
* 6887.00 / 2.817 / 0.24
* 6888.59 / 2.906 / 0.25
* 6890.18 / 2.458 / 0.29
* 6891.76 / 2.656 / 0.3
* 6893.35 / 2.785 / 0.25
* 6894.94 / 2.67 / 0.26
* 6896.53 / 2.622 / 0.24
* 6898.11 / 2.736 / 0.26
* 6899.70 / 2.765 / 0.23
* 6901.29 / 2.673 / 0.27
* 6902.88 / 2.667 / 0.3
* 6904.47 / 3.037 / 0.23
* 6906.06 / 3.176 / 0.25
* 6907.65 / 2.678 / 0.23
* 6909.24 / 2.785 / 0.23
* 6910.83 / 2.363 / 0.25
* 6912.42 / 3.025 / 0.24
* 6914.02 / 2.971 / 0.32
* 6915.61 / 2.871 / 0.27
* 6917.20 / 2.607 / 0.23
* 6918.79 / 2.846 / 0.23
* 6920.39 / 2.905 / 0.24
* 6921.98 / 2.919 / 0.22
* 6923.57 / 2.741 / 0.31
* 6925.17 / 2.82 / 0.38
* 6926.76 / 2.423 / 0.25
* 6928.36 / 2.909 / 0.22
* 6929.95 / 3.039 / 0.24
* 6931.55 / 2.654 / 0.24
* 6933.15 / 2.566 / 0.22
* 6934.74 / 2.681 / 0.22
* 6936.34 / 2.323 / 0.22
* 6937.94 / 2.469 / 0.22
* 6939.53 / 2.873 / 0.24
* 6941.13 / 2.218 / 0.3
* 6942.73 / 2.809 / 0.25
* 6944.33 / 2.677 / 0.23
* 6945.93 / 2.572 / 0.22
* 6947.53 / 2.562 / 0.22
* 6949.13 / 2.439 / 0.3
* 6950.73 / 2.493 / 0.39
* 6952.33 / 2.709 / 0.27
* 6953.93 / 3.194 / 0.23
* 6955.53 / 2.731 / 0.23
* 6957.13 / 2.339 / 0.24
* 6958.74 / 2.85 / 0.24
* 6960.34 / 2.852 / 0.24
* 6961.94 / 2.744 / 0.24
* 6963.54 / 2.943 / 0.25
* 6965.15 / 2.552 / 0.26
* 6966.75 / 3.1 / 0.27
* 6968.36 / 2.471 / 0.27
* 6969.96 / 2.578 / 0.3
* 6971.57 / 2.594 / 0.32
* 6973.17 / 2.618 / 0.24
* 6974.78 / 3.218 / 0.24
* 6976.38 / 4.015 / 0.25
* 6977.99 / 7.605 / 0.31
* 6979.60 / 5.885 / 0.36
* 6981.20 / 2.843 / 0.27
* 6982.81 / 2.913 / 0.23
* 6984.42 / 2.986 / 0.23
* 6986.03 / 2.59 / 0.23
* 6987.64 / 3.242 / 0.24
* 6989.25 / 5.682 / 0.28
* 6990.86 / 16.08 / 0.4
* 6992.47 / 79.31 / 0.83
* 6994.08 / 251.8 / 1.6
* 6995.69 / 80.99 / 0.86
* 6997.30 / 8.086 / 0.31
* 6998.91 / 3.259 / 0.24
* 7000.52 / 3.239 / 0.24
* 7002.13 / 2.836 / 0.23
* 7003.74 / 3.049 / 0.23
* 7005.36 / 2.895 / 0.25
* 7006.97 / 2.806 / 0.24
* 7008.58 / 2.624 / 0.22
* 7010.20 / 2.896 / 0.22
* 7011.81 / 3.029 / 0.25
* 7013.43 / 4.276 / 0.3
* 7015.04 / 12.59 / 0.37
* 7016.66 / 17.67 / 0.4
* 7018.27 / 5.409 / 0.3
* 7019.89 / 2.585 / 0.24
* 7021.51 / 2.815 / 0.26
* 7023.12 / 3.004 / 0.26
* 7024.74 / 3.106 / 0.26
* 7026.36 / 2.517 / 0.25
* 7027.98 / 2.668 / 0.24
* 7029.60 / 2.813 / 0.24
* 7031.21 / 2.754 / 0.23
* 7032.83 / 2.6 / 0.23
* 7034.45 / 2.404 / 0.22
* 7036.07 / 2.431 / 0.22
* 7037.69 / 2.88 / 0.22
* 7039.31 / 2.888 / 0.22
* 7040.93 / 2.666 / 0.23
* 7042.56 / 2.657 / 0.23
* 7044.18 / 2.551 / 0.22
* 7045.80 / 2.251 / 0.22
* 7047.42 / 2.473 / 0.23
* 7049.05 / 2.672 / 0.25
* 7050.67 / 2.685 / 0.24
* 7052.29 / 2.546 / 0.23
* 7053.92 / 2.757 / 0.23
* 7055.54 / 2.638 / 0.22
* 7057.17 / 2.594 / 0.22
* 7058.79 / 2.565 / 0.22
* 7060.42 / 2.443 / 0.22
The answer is 2.3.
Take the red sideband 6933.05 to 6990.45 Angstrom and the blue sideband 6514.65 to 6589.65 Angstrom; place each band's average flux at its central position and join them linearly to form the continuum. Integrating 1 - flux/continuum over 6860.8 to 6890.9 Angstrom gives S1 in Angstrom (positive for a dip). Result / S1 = 2.8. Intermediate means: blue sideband 2.91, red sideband 3.15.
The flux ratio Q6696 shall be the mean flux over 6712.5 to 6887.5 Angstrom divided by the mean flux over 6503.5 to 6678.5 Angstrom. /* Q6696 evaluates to 1.03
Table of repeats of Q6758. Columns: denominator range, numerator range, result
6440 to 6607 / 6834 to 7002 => 2.37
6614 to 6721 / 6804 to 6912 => 0.95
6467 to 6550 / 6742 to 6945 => 0.97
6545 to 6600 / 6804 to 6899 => 0.97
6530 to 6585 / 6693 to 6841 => 1.02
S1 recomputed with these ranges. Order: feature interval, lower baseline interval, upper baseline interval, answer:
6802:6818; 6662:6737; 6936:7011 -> 9.02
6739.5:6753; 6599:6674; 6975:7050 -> 6.74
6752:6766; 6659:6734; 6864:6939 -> 0.79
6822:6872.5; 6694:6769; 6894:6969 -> 0.90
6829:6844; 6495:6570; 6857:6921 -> 0.45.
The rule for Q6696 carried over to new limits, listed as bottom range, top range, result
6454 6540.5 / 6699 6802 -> 1.03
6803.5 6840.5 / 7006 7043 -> 1.44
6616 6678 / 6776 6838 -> 1.05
